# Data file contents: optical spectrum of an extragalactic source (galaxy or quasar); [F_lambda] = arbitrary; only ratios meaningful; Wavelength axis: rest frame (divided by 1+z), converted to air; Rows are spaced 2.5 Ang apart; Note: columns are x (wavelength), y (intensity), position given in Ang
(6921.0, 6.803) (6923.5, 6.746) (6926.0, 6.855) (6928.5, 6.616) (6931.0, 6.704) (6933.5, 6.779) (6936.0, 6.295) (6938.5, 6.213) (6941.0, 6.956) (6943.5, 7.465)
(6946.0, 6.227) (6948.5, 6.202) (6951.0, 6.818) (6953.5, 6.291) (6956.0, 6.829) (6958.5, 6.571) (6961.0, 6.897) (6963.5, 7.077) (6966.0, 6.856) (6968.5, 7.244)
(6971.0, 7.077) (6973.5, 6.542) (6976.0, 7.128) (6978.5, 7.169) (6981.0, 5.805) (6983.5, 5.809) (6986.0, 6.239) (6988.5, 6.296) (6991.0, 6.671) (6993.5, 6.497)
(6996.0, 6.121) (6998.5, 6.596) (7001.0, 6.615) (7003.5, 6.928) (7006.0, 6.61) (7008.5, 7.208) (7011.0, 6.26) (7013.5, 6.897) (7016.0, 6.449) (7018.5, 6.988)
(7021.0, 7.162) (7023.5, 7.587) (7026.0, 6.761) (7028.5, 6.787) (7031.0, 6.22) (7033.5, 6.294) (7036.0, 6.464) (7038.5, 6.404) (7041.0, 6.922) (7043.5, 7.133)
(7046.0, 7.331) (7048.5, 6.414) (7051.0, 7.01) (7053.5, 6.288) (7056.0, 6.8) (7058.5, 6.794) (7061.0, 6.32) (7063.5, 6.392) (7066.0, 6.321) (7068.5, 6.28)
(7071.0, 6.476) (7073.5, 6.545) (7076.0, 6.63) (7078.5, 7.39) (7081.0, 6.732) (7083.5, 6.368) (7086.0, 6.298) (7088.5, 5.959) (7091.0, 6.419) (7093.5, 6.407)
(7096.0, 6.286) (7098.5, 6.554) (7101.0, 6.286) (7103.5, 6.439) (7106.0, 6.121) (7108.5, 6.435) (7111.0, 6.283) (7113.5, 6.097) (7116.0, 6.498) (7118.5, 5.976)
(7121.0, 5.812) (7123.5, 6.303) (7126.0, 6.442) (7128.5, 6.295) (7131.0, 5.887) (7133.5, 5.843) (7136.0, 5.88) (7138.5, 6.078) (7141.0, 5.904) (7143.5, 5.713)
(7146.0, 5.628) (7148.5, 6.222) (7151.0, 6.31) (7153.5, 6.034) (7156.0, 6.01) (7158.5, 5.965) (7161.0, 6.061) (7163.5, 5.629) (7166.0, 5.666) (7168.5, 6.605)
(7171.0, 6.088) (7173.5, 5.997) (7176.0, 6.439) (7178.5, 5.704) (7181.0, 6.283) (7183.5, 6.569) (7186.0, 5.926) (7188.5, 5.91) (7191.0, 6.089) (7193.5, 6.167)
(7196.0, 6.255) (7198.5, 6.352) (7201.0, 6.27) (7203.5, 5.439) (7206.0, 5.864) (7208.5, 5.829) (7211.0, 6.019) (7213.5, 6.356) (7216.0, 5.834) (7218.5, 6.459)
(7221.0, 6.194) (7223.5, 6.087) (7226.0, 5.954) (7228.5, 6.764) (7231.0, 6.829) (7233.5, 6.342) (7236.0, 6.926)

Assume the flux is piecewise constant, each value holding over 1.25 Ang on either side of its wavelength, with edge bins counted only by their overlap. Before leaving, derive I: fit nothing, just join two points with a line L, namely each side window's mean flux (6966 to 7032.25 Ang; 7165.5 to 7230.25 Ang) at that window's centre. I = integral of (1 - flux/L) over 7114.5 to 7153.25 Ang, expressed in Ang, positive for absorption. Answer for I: 1.6 Ang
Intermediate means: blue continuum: 6.68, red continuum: 6.13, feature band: 6.05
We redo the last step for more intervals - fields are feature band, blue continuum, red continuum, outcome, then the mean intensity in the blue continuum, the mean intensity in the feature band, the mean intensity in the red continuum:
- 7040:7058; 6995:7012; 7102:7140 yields -1.09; 6.63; 6.84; 6.16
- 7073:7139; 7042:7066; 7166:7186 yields 1.80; 6.7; 6.31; 6.19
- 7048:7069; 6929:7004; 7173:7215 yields -0.38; 6.63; 6.53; 6.09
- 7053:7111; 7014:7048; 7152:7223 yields 0.95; 6.8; 6.46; 6.07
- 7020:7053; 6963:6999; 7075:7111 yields -1.37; 6.6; 6.79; 6.44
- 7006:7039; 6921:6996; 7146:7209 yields -1.31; 6.64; 6.73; 6.06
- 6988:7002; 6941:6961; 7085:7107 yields 0.18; 6.67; 6.47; 6.31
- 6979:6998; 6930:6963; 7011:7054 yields 1.26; 6.64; 6.26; 6.76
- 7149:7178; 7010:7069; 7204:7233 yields 1.23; 6.69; 6.07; 6.18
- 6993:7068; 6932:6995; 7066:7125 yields -2.09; 6.64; 6.68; 6.37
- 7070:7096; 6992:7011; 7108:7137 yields -0.87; 6.63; 6.51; 6.14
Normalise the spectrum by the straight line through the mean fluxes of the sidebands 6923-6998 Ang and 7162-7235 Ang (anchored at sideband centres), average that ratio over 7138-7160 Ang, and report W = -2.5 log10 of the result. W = 0.05 mag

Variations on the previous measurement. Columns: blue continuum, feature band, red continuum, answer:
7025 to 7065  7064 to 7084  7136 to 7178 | -0.02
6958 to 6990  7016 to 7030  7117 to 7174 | -0.08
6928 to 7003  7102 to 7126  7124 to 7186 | -0.01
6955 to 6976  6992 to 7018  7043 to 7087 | 0.03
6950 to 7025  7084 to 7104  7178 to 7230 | 0.02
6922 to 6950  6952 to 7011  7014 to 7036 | 0.01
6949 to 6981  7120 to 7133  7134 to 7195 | 0.01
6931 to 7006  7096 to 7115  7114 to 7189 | -0.02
